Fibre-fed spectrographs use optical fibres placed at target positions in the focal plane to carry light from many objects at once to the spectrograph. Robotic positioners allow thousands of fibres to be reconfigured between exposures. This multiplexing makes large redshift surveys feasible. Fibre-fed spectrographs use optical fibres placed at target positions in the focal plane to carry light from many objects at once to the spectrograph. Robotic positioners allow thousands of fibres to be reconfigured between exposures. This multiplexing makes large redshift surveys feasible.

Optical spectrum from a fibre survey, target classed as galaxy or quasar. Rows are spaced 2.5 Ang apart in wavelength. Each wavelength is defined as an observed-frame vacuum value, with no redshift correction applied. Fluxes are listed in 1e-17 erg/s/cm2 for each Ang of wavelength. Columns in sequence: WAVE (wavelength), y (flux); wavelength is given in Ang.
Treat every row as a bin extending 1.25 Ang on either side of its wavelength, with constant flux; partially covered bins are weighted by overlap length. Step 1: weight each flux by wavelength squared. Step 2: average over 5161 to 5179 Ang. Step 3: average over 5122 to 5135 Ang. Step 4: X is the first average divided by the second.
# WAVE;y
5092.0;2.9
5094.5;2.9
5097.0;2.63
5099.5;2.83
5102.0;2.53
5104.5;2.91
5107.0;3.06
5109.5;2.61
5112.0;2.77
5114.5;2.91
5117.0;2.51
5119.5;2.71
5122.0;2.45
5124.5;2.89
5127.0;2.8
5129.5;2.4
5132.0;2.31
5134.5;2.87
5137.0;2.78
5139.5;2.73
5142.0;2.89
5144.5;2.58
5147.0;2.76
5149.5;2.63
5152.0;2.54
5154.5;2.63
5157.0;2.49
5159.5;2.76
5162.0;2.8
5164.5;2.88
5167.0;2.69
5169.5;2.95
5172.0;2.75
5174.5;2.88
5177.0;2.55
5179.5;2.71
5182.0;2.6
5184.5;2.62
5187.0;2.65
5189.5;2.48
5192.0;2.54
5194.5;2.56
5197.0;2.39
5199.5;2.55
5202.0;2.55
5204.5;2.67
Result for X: 1.08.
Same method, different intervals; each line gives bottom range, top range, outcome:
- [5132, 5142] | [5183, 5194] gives 0.96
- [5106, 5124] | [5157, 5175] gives 1.05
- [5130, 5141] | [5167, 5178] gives 1.06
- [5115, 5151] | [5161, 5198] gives 1.02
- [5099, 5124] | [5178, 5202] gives 0.97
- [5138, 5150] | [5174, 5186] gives 0.99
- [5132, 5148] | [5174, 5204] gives 0.96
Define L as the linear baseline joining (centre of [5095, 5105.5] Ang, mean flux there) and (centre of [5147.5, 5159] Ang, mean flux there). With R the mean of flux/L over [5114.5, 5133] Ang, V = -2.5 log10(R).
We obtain 0.03 mag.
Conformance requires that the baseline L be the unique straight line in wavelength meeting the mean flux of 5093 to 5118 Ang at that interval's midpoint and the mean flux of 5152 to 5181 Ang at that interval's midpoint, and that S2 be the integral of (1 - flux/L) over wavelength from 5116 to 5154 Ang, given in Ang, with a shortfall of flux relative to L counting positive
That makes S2 1.26 Ang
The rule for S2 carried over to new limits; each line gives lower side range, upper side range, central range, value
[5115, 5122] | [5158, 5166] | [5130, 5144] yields 0.01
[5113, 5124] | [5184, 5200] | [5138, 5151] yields -0.48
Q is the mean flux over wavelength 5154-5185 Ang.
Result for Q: 2.72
